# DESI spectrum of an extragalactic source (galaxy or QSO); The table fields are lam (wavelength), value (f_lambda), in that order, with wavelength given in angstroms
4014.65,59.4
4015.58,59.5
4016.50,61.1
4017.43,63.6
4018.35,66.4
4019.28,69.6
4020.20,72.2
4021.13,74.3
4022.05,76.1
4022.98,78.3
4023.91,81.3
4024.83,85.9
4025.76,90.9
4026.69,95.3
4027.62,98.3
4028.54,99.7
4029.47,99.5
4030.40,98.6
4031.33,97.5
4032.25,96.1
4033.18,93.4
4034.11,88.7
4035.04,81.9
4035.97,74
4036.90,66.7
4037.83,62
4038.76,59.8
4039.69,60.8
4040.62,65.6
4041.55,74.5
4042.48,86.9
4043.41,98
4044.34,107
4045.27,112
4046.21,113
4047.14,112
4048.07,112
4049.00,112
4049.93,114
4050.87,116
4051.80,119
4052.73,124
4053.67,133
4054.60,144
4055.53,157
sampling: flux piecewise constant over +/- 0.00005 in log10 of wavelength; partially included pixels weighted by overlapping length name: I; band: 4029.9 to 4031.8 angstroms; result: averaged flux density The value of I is 98.3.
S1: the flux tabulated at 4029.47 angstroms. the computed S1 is 99.5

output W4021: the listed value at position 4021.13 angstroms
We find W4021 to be 74.3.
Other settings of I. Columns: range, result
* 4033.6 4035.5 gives 85.4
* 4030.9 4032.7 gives 97.2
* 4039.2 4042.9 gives 71.7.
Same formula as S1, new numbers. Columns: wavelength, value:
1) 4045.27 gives 112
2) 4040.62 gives 65.6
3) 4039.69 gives 60.8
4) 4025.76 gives 90.9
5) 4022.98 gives 78.3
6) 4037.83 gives 62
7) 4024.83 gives 85.9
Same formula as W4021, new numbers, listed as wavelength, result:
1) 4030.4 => 98.6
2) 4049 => 112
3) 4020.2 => 72.2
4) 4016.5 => 61.1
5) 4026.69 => 95.3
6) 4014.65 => 59.4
